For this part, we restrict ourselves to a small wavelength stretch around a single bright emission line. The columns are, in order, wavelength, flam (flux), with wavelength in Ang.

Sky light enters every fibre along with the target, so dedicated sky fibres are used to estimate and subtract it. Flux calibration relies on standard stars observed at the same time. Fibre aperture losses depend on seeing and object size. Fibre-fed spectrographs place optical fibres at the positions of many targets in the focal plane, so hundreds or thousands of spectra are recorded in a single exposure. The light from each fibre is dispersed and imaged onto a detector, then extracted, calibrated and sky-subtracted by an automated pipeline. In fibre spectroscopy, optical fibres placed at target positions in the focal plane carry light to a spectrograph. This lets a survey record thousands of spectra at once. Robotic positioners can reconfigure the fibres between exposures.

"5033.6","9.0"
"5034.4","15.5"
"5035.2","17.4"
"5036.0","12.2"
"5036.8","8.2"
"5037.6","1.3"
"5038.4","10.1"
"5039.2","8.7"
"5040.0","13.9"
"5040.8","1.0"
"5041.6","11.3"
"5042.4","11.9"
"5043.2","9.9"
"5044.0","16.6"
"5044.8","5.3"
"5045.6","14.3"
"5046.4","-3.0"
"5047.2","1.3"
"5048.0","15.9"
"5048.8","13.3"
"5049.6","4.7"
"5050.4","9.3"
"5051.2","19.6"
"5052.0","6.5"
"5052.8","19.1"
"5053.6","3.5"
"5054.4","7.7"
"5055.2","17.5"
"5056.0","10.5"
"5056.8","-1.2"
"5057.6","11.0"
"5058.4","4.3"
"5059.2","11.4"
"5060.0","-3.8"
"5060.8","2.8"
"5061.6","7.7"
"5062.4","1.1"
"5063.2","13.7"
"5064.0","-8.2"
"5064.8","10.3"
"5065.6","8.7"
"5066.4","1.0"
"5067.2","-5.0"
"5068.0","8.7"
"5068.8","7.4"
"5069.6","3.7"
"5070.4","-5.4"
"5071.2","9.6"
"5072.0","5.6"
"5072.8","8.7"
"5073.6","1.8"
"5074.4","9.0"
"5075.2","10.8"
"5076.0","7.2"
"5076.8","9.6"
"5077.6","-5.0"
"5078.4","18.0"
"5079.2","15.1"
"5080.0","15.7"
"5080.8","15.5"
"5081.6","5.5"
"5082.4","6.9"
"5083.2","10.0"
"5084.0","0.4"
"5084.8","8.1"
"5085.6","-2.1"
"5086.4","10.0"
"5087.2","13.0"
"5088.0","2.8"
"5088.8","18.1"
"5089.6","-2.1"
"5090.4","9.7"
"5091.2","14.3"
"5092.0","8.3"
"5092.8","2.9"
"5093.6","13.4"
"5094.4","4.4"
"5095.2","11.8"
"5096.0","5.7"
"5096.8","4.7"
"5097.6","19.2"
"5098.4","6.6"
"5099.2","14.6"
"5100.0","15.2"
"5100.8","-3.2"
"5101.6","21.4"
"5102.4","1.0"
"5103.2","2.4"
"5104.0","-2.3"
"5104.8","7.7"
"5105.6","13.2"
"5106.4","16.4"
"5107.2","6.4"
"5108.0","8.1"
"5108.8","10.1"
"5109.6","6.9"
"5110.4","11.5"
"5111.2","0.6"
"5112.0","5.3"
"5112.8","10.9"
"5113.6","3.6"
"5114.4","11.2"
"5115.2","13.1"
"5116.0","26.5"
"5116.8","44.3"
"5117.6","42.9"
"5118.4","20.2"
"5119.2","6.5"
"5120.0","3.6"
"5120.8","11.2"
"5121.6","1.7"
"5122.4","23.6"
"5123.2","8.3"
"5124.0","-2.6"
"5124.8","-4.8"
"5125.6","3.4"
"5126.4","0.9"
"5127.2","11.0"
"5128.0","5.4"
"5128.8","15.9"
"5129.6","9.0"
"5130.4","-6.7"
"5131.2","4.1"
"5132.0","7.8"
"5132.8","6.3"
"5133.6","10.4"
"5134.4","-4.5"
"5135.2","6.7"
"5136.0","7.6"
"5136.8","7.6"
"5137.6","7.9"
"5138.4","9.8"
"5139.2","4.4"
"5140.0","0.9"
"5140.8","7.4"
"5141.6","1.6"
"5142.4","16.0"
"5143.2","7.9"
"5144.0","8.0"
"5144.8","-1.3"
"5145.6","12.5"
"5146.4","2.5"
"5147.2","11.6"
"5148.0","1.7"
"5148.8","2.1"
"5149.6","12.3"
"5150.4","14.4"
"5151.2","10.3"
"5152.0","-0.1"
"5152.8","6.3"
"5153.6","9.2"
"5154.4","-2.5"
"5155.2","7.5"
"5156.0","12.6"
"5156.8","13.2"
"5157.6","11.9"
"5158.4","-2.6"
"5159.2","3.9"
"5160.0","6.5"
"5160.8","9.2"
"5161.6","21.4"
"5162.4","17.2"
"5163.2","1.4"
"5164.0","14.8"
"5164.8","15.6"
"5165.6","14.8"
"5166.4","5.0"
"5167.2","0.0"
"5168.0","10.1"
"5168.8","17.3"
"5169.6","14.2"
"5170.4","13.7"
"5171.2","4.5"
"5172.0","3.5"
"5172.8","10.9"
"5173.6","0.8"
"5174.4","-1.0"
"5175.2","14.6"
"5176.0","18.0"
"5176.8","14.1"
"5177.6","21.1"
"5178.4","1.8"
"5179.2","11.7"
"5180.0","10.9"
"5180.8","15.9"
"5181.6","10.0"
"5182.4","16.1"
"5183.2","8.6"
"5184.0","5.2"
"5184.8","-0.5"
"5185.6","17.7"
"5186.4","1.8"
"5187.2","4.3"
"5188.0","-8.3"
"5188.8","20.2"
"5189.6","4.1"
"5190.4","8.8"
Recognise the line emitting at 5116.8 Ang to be H-beta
